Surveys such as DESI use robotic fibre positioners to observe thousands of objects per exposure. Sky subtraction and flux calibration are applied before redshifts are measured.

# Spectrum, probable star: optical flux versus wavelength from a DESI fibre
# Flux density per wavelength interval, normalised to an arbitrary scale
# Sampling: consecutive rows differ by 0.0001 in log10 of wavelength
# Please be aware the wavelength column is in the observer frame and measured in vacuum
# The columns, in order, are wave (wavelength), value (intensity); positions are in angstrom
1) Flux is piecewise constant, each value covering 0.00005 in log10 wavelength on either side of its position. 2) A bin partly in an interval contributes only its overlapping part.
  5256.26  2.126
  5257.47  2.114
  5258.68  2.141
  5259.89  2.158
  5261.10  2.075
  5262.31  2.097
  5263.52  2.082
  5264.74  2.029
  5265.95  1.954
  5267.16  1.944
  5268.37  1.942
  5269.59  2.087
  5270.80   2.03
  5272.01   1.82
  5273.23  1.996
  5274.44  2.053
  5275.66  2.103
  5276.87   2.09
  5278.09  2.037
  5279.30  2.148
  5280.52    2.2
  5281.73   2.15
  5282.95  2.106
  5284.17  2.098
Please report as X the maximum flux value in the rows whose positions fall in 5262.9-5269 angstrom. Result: 2.082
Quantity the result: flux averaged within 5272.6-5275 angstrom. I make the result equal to 2.02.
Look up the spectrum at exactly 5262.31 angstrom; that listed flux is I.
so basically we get 2.097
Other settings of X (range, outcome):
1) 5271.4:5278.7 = 2.103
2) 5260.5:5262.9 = 2.097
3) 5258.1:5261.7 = 2.158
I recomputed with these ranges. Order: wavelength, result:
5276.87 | 2.09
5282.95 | 2.106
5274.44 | 2.053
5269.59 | 2.087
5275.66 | 2.103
